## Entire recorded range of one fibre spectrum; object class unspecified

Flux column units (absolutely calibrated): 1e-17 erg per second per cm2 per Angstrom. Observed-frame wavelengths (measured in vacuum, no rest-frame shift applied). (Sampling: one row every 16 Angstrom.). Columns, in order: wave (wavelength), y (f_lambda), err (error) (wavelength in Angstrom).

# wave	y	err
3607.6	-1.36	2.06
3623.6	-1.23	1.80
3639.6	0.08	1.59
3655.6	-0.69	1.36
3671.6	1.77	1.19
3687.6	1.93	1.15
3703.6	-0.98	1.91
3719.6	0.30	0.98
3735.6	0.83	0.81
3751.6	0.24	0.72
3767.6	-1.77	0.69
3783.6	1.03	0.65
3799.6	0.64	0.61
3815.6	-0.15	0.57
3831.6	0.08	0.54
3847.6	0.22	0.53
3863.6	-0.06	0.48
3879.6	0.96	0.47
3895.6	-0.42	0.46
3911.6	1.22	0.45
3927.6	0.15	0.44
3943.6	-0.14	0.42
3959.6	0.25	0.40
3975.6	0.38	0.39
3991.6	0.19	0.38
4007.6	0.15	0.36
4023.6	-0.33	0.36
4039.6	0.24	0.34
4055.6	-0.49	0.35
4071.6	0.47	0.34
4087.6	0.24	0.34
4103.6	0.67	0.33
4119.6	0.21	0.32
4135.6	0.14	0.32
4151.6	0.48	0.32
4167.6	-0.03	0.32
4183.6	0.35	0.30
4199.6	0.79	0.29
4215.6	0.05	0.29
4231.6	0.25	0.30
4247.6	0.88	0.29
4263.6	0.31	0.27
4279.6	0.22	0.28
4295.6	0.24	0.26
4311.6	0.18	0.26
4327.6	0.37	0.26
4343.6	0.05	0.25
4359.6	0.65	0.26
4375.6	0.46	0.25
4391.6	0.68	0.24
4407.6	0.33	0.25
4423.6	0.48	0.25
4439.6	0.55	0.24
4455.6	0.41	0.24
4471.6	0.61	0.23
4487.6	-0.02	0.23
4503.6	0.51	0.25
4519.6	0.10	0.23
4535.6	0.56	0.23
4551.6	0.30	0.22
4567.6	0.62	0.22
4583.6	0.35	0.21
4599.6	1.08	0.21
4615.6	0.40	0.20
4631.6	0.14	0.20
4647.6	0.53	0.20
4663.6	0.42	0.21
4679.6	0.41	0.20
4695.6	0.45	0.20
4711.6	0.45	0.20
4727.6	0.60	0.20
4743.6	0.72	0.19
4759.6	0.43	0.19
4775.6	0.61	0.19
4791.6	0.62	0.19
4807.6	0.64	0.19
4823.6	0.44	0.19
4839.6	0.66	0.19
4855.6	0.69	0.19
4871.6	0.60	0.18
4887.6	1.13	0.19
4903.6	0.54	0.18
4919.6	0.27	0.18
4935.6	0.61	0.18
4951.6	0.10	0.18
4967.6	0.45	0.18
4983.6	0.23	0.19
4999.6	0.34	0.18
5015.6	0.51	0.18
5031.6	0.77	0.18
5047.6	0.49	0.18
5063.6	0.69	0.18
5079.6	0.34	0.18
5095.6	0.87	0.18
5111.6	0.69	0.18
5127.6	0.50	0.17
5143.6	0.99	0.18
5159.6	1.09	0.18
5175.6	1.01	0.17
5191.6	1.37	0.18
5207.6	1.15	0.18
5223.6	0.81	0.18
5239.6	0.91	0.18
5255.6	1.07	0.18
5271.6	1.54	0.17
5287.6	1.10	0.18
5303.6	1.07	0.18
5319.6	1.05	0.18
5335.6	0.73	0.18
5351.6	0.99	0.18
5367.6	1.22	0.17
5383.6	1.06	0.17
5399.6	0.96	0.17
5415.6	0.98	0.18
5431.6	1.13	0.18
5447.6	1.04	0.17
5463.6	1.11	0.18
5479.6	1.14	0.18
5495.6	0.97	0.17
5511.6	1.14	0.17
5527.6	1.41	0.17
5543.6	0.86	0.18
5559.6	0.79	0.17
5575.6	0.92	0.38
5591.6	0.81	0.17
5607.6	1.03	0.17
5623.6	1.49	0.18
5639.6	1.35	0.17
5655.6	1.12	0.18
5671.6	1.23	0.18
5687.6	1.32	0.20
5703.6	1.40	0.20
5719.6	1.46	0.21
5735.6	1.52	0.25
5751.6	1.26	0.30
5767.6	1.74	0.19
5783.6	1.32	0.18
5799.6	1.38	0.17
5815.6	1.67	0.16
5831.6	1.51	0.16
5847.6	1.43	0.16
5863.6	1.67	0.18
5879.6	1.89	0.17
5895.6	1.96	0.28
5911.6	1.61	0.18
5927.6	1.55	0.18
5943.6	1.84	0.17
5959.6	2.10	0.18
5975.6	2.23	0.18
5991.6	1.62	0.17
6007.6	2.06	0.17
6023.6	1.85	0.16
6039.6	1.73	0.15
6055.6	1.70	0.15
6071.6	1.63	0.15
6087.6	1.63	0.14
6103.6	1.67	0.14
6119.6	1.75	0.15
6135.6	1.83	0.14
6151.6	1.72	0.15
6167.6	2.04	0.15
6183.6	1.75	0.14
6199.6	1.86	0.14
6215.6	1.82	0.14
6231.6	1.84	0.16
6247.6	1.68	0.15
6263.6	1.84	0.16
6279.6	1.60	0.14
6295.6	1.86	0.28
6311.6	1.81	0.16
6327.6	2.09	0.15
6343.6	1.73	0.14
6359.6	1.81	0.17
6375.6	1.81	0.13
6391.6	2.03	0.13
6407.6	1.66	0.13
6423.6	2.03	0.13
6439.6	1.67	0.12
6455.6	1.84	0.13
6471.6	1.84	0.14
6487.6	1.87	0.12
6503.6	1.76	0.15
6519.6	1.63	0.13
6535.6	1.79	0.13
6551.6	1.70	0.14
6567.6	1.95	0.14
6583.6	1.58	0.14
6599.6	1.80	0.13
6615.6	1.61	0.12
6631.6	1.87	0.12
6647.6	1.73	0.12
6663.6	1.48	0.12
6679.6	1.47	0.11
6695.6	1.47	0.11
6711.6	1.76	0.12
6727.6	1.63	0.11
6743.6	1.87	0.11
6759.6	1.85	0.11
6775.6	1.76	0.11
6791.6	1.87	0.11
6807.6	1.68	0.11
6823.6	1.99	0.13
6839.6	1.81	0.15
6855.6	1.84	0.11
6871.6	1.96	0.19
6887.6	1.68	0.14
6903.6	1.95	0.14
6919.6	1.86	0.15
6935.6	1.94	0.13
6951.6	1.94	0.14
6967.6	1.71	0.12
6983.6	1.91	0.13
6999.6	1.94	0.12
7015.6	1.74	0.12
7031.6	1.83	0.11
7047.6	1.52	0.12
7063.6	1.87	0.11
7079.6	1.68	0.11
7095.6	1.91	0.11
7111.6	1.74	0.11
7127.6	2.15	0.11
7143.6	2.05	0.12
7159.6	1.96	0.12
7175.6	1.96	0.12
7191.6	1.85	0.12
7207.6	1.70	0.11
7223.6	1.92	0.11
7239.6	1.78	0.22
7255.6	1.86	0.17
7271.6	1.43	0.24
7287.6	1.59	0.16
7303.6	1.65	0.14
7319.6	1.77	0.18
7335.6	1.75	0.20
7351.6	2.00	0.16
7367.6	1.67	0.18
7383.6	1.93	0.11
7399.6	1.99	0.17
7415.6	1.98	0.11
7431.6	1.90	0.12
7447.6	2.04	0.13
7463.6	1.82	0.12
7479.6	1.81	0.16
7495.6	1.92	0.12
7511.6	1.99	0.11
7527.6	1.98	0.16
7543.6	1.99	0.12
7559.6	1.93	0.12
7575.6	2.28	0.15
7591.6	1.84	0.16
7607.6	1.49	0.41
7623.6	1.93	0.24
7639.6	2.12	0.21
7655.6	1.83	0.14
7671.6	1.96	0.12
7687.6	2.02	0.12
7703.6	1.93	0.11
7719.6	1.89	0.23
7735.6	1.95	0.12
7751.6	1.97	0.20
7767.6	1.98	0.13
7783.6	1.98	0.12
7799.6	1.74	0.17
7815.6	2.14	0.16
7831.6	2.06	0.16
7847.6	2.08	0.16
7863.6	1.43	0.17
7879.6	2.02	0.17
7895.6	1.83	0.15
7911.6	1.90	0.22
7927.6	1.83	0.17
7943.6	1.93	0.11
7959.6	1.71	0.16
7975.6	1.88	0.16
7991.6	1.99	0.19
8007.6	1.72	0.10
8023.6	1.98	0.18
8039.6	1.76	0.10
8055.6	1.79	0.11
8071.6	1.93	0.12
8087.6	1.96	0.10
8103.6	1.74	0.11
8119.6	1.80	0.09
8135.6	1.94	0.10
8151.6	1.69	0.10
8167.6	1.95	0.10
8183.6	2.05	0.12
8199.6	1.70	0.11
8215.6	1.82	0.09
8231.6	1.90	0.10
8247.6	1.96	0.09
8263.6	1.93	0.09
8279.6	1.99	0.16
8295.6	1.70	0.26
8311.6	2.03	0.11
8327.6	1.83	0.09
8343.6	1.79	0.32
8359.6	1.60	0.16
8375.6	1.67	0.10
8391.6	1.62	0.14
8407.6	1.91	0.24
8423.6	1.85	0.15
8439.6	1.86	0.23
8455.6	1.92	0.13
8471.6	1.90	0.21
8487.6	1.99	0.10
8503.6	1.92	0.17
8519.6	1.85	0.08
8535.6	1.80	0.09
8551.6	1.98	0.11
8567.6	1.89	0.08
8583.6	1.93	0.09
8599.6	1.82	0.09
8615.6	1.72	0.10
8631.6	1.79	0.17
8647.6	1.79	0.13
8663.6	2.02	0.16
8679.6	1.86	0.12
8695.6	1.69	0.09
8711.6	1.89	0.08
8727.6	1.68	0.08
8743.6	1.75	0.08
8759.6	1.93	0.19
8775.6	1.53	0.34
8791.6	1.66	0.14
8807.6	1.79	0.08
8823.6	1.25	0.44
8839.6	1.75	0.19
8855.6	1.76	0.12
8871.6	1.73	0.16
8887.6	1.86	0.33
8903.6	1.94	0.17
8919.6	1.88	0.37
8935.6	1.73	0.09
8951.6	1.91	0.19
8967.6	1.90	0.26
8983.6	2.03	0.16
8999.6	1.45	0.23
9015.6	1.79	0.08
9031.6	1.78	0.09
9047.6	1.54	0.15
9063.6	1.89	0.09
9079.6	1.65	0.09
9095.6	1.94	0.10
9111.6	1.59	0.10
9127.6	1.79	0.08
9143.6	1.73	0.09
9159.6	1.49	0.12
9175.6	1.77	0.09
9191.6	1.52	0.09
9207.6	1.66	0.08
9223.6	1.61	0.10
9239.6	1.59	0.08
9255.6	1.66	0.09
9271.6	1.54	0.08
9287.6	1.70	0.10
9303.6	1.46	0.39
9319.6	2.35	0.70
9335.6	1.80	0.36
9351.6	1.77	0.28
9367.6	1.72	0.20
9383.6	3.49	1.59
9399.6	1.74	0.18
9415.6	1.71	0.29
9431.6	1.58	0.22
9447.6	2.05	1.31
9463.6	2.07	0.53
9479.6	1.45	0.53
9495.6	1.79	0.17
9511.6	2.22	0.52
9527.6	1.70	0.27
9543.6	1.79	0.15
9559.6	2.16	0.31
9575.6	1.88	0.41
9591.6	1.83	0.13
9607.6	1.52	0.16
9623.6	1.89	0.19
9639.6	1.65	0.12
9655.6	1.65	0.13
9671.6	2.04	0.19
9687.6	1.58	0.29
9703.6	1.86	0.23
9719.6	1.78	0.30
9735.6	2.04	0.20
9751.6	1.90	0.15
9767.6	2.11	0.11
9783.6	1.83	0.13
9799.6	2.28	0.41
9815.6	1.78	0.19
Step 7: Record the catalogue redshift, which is 0.290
